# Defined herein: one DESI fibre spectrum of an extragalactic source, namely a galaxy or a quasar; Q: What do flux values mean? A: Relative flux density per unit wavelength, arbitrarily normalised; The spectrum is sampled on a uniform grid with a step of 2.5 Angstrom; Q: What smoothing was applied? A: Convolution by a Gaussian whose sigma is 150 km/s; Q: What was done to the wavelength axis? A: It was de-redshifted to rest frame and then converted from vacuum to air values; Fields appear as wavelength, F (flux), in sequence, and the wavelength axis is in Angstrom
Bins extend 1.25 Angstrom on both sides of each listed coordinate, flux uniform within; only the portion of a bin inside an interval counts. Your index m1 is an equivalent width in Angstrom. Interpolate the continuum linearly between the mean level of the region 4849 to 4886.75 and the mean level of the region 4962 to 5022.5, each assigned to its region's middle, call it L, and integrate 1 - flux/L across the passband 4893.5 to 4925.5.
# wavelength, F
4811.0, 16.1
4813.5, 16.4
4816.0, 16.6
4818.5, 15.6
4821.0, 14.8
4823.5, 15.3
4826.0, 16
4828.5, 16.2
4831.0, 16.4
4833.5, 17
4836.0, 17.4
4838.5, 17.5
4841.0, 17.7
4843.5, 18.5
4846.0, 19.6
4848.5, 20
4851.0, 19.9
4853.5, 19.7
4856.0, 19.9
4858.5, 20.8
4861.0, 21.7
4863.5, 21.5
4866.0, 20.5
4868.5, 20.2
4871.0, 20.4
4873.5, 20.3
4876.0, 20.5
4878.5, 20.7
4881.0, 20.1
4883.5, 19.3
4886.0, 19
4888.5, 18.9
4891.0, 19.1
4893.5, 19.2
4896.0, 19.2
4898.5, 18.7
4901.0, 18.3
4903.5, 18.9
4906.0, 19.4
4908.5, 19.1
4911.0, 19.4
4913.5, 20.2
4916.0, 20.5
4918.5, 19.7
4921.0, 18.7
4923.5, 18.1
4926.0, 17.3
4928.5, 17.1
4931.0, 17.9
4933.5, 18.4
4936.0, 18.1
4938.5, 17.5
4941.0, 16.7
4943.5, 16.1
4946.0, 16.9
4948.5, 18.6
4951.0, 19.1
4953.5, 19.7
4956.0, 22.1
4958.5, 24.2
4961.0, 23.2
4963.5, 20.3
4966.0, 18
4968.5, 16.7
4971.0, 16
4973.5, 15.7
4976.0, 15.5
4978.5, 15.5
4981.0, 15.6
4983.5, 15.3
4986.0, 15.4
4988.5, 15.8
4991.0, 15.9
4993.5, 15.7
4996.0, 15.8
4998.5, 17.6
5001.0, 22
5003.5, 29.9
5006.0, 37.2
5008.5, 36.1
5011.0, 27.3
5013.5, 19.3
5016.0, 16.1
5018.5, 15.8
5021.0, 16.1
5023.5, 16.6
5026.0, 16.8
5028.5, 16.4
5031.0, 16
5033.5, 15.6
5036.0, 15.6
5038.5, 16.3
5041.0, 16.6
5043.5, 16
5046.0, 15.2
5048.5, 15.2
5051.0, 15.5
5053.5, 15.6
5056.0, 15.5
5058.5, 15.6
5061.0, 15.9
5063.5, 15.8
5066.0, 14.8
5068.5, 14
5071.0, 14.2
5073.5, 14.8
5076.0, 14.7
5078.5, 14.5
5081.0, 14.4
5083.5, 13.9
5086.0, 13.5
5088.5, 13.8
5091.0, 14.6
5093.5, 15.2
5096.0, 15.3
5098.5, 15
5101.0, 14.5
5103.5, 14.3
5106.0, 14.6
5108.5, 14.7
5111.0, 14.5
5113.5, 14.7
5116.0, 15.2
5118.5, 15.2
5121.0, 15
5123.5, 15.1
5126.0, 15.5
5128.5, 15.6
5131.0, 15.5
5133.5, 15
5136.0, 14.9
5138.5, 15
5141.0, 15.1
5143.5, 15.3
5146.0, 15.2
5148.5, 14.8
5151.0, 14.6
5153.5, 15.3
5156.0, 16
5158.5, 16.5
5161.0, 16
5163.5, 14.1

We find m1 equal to 1.4 Angstrom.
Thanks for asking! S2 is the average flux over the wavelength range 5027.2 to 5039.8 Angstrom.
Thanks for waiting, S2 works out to 16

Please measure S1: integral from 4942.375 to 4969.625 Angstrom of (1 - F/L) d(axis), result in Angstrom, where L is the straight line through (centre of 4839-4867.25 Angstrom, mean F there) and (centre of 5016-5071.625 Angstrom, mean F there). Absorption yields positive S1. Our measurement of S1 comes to -3.0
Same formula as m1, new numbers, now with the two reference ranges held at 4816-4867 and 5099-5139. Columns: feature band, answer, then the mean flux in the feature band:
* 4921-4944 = -0.5 Angstrom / 17.6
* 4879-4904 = -2.1 Angstrom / 19.1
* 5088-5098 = 0.3 Angstrom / 14.8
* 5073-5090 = 1.3 Angstrom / 14.2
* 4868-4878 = -1.4 Angstrom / 20.4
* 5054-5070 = 0.4 Angstrom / 15.3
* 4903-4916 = -1.6 Angstrom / 19.5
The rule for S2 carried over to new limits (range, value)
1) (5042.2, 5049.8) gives 15.5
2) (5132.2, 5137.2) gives 15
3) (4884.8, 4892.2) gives 19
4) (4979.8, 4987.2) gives 15.4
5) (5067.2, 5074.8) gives 14.3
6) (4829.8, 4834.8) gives 16.7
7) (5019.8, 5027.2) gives 16.5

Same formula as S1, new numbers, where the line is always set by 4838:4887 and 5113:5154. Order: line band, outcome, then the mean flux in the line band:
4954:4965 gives -2.4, 22.2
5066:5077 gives 1.2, 14.5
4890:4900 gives 0.2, 19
